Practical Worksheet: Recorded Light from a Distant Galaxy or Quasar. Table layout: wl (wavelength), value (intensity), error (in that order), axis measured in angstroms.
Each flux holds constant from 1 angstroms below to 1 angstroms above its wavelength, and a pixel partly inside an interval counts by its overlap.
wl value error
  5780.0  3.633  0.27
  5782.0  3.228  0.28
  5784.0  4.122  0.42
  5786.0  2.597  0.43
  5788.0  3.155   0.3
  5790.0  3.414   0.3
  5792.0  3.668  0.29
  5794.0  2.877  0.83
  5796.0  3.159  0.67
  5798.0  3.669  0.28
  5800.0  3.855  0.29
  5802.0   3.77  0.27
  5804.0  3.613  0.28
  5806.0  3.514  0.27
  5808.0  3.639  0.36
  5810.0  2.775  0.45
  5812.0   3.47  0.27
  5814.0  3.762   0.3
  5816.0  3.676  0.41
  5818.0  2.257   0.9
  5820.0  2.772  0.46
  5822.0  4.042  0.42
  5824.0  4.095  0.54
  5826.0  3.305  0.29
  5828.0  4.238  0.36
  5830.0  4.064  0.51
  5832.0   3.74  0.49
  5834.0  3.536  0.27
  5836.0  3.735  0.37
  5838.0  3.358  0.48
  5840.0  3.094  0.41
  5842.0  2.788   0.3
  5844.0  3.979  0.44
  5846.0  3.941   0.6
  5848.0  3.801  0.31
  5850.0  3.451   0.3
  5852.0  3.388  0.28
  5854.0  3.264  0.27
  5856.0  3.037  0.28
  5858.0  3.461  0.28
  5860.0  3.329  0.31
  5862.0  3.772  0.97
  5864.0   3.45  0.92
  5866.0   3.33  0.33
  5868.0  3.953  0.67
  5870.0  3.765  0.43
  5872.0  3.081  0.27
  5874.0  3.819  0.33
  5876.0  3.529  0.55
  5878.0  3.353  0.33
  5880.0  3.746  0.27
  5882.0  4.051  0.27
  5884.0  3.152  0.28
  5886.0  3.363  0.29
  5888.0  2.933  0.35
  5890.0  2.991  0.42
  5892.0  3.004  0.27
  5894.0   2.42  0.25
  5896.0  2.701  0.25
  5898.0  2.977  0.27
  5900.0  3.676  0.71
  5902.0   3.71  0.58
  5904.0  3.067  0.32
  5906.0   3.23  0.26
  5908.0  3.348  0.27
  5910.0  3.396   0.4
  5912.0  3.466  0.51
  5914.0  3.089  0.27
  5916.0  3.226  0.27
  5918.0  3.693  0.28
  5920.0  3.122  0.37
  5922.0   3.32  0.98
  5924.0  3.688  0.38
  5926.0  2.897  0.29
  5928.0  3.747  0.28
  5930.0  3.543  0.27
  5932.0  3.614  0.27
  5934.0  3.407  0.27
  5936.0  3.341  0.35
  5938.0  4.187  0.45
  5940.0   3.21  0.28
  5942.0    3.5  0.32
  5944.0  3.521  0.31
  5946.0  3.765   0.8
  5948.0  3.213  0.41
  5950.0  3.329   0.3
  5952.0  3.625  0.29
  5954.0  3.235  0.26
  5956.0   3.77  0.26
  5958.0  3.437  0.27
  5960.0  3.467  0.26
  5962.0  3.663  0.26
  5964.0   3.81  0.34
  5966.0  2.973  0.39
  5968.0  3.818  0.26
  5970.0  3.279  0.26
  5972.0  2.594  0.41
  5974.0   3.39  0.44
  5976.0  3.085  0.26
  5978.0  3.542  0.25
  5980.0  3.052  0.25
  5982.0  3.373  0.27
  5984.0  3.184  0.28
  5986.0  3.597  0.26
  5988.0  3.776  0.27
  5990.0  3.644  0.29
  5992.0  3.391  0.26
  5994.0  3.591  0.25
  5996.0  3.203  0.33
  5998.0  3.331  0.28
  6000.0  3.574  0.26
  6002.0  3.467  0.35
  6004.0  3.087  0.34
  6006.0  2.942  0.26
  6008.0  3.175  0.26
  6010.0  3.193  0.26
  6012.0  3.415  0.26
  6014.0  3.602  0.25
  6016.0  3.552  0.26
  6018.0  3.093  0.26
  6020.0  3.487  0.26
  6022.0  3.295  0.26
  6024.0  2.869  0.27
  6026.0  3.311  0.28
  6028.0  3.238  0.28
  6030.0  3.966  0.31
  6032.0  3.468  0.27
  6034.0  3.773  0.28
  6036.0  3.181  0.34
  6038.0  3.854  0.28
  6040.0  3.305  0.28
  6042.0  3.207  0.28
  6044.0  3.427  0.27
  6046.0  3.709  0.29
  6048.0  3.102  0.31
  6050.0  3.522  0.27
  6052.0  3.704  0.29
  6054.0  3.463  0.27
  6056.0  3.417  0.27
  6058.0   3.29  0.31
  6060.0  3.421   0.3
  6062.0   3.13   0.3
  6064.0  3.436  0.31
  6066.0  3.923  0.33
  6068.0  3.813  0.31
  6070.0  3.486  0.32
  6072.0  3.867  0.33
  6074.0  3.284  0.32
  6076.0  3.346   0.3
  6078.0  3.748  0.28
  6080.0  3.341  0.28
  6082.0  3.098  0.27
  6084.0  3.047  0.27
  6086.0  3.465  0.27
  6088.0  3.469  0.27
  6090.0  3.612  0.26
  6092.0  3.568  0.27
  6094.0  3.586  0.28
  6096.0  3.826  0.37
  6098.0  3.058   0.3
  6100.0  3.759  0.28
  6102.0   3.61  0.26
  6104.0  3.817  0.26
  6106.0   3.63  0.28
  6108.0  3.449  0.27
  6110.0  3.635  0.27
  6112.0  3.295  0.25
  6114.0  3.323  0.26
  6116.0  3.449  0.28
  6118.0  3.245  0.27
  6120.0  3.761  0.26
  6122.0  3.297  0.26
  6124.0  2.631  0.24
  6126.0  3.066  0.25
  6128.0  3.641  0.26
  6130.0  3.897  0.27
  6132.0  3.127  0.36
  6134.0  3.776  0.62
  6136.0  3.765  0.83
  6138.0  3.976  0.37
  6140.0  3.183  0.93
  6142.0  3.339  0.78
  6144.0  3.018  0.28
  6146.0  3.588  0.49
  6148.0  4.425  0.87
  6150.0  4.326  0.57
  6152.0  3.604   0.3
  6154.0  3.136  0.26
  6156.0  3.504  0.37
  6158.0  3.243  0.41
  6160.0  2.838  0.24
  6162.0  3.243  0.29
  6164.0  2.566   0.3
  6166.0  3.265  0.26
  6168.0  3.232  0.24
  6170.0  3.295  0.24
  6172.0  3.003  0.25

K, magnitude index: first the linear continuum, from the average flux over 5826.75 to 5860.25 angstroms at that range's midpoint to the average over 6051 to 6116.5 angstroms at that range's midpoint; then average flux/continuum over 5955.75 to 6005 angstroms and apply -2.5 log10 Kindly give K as 0.04 mag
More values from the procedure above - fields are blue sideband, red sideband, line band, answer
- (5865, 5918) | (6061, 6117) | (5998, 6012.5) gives 0.05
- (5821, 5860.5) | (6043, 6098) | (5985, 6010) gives 0.04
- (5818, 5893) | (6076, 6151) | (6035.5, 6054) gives 0.02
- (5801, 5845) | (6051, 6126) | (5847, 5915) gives 0.05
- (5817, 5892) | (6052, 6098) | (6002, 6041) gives 0.04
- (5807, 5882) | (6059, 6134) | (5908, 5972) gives 0.02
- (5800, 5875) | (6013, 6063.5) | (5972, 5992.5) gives 0.03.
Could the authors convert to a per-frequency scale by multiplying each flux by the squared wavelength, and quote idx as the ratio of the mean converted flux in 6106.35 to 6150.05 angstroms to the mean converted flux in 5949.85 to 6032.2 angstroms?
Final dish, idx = 1.08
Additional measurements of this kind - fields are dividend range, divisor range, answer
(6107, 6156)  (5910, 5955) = 1.09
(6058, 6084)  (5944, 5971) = 1.03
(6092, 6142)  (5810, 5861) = 1.10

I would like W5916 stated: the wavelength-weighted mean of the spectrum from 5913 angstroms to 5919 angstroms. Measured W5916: 3.34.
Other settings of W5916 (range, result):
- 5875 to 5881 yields 3.54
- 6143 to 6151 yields 3.84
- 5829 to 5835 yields 3.78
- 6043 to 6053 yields 3.49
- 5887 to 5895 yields 2.84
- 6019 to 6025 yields 3.22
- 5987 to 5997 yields 3.52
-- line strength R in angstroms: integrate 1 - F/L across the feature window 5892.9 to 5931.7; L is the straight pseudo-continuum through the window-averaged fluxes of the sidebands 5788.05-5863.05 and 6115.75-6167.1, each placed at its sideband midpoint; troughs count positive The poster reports 2.1 angstroms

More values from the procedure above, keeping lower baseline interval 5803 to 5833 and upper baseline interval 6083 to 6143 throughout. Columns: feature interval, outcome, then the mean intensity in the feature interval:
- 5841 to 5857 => 0.31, 3.46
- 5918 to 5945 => 0.25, 3.48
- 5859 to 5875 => -0.18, 3.56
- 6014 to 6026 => 0.69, 3.29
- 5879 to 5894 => 1.10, 3.26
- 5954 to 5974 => 0.52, 3.41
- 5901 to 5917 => 0.90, 3.32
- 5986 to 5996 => -0.18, 3.56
